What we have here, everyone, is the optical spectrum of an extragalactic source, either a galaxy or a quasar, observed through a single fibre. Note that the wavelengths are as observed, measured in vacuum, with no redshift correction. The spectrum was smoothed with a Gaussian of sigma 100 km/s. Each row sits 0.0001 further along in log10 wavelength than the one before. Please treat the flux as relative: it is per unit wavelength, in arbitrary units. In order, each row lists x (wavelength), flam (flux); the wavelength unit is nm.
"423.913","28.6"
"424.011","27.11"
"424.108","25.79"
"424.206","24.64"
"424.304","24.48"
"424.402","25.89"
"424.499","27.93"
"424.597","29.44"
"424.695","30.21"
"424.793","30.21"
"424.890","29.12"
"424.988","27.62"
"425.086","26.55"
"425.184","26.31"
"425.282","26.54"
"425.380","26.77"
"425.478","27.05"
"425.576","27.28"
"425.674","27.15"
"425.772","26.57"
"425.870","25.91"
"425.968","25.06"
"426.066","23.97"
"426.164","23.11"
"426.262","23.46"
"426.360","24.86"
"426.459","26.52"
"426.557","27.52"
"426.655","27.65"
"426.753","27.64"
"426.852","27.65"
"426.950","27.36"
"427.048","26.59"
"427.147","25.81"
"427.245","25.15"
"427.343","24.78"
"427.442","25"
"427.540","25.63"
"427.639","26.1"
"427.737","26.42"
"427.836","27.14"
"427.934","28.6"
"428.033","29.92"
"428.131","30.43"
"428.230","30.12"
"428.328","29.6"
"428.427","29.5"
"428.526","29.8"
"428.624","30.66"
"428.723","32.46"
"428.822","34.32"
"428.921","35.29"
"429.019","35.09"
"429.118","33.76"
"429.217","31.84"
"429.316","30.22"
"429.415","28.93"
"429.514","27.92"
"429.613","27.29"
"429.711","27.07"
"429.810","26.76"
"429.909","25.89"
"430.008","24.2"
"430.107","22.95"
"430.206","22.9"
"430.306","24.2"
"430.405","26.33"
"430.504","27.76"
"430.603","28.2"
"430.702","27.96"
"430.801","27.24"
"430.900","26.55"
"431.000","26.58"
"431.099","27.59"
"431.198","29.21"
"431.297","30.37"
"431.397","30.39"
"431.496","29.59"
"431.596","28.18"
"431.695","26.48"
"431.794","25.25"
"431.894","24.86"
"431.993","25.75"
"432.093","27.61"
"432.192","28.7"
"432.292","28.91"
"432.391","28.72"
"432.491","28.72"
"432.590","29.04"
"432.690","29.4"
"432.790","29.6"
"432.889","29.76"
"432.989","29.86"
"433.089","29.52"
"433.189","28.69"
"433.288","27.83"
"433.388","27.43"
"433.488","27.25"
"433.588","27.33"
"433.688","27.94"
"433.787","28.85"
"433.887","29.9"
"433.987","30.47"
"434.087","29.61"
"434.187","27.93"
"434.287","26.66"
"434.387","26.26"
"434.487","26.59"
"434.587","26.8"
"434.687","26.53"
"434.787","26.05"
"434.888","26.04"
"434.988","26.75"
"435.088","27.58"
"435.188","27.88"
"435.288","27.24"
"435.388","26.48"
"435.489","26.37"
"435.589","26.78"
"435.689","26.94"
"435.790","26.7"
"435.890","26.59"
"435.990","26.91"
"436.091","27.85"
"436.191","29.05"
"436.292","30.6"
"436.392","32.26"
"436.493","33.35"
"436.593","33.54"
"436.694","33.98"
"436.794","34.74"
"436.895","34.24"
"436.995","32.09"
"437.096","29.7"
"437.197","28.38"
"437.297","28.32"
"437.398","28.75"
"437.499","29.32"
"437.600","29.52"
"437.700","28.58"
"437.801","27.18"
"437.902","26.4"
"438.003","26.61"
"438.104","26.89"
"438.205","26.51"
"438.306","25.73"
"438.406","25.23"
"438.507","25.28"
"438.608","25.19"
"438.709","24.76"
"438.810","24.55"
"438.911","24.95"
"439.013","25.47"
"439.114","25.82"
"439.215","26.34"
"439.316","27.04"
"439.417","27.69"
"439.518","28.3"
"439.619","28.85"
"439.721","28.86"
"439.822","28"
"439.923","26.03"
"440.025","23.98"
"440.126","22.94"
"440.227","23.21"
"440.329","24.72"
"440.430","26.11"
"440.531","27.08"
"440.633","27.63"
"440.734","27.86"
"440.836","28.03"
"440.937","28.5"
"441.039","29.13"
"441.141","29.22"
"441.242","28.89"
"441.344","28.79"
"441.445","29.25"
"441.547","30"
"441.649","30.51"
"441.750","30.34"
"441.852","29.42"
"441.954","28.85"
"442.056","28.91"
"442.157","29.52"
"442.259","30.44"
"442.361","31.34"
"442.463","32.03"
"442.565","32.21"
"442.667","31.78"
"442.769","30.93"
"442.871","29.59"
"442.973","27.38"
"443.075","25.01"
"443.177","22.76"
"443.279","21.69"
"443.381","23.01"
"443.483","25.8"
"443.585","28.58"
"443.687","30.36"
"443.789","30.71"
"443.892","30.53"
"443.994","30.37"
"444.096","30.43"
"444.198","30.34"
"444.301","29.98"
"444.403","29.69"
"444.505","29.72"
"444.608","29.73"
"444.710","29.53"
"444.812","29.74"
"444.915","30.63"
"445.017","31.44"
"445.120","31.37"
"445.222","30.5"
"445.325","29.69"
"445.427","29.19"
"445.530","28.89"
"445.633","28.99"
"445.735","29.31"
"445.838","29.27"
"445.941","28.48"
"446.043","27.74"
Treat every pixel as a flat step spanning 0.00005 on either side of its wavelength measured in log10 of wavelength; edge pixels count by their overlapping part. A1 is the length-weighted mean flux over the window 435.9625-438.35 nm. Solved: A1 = 29.6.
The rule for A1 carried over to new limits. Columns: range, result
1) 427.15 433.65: 28.2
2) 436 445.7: 28.6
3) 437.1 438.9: 26.9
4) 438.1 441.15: 26.4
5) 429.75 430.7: 25.6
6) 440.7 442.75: 29.8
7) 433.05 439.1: 28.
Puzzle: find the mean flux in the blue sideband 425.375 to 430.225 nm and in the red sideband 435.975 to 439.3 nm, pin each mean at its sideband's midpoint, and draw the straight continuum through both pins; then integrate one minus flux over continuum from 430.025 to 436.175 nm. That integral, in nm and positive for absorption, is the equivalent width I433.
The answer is 0.12 nm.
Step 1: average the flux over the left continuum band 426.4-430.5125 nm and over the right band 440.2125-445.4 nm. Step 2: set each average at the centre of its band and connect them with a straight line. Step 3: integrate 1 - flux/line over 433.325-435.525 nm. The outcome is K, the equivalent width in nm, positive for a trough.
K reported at 0.08 nm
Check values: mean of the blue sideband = 28.1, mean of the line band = 27.5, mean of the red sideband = 28.9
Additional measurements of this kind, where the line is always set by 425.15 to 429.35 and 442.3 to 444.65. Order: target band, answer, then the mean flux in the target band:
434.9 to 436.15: 0.06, 27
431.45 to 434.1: 0.00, 28.3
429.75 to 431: 0.10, 25.9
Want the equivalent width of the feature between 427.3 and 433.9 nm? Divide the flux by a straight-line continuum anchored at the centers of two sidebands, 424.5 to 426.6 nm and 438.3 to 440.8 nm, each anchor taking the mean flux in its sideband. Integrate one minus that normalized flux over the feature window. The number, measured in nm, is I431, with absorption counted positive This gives -0.453 nm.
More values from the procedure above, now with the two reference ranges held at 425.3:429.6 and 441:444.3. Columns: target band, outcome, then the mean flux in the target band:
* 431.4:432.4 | 0.03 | 27.5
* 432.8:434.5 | 0.00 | 28.4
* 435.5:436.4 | 0.02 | 27.9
